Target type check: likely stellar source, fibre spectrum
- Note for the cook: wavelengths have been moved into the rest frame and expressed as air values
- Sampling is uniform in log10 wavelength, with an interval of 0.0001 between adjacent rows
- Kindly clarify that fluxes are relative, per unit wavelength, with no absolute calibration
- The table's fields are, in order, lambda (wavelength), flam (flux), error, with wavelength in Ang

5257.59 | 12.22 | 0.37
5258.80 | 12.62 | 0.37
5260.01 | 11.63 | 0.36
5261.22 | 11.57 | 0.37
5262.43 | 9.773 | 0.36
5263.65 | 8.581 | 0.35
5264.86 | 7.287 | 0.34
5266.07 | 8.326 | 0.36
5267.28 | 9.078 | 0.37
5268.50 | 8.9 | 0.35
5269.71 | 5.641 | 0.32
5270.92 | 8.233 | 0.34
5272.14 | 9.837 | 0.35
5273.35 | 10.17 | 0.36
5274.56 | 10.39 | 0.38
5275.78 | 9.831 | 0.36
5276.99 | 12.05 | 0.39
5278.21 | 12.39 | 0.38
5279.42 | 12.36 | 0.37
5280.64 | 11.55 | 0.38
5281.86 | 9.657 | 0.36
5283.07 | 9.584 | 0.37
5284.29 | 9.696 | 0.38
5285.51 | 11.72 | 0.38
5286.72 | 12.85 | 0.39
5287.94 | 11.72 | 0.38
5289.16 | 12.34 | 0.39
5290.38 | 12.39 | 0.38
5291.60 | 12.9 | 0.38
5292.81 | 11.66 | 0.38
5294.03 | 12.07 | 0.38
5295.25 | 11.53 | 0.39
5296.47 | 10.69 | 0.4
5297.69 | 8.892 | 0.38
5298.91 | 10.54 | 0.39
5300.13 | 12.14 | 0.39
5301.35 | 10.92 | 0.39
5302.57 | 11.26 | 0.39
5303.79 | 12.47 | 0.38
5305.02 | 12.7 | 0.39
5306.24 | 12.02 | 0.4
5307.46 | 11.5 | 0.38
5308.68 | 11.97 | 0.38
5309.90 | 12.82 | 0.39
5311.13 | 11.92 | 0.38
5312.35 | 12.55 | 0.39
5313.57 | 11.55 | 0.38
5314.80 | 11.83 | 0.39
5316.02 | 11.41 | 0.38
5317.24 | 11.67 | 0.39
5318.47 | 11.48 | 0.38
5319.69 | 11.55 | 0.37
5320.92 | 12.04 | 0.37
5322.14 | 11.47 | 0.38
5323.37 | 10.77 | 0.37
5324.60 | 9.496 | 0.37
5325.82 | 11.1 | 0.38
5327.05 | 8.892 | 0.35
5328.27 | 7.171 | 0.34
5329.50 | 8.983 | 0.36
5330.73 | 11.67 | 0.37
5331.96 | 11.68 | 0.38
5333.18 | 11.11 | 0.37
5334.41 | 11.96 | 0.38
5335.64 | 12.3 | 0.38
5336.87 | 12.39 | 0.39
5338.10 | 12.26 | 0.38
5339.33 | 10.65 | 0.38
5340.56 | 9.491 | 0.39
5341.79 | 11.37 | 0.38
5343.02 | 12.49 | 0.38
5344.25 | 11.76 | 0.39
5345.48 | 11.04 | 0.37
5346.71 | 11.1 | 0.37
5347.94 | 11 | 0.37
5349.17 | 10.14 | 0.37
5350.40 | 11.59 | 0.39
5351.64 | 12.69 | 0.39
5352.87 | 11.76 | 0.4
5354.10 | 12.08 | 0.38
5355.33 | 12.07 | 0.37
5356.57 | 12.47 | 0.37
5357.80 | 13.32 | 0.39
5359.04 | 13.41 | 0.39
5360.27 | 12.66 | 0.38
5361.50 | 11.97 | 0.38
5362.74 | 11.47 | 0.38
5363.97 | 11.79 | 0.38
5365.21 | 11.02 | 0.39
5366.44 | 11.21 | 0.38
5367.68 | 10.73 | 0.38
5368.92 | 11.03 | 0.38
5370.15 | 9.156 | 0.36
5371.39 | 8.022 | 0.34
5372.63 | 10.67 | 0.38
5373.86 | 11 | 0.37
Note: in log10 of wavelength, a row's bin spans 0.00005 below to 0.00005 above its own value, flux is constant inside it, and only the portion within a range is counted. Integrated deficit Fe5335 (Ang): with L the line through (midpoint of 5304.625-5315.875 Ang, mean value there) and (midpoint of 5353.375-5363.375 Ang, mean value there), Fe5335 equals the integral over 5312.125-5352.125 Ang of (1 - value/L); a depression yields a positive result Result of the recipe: 3.51 Ang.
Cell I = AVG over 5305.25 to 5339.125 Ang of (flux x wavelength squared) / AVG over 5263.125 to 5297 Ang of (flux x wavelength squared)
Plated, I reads 1.1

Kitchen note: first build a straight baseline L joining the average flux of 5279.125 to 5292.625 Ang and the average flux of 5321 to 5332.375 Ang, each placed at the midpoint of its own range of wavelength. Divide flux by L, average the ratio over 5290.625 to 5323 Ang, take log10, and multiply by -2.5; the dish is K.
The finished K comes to -0.082 mag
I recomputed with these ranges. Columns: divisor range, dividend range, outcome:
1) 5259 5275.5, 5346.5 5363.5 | 1.34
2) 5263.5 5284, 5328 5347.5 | 1.18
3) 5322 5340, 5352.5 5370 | 1.11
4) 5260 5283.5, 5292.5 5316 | 1.20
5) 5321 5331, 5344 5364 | 1.20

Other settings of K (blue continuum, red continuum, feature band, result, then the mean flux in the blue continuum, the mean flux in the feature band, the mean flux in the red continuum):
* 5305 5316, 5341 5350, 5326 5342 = 0.07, 12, 10.8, 11.3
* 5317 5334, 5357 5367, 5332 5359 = -0.02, 10.6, 11.7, 12.1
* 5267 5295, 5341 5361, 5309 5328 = 0.01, 10.8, 11.3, 11.9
